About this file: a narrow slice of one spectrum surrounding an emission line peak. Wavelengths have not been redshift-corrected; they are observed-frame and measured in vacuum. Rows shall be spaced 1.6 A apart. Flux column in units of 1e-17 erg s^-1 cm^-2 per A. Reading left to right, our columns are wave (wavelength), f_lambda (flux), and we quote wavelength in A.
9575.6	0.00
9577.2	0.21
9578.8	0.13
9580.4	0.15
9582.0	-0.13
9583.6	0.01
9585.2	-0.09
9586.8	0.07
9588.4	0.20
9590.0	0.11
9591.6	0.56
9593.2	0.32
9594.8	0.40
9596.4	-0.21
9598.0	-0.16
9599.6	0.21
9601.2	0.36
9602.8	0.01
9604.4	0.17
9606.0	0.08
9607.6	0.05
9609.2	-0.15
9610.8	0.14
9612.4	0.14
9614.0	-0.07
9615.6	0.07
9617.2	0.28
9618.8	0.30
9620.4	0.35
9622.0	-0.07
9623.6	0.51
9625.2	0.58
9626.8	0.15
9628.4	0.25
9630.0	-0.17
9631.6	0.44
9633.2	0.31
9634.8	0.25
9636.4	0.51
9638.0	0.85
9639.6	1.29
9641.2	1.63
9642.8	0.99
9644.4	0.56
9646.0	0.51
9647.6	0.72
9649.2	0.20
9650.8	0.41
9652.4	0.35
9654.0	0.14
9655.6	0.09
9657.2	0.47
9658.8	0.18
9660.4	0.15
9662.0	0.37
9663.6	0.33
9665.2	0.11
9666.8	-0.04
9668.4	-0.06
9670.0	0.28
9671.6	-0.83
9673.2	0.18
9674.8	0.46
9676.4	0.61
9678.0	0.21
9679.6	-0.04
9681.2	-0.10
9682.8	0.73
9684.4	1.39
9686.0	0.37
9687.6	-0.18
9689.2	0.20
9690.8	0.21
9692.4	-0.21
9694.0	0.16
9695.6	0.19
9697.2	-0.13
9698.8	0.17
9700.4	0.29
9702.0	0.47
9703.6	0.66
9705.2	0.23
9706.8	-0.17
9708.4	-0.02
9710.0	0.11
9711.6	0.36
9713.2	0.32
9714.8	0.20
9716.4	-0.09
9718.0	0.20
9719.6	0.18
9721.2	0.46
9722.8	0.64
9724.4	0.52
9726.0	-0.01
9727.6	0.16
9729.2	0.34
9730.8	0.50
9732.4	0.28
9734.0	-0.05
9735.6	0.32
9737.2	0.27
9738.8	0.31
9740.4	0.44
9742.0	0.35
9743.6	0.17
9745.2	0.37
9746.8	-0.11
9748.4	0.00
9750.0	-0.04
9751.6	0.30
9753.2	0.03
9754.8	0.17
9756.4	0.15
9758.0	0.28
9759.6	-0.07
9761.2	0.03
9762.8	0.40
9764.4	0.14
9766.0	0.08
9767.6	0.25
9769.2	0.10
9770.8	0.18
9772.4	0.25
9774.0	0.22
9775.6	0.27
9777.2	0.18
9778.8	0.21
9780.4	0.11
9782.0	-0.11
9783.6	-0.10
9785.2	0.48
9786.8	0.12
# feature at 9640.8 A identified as [O III]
